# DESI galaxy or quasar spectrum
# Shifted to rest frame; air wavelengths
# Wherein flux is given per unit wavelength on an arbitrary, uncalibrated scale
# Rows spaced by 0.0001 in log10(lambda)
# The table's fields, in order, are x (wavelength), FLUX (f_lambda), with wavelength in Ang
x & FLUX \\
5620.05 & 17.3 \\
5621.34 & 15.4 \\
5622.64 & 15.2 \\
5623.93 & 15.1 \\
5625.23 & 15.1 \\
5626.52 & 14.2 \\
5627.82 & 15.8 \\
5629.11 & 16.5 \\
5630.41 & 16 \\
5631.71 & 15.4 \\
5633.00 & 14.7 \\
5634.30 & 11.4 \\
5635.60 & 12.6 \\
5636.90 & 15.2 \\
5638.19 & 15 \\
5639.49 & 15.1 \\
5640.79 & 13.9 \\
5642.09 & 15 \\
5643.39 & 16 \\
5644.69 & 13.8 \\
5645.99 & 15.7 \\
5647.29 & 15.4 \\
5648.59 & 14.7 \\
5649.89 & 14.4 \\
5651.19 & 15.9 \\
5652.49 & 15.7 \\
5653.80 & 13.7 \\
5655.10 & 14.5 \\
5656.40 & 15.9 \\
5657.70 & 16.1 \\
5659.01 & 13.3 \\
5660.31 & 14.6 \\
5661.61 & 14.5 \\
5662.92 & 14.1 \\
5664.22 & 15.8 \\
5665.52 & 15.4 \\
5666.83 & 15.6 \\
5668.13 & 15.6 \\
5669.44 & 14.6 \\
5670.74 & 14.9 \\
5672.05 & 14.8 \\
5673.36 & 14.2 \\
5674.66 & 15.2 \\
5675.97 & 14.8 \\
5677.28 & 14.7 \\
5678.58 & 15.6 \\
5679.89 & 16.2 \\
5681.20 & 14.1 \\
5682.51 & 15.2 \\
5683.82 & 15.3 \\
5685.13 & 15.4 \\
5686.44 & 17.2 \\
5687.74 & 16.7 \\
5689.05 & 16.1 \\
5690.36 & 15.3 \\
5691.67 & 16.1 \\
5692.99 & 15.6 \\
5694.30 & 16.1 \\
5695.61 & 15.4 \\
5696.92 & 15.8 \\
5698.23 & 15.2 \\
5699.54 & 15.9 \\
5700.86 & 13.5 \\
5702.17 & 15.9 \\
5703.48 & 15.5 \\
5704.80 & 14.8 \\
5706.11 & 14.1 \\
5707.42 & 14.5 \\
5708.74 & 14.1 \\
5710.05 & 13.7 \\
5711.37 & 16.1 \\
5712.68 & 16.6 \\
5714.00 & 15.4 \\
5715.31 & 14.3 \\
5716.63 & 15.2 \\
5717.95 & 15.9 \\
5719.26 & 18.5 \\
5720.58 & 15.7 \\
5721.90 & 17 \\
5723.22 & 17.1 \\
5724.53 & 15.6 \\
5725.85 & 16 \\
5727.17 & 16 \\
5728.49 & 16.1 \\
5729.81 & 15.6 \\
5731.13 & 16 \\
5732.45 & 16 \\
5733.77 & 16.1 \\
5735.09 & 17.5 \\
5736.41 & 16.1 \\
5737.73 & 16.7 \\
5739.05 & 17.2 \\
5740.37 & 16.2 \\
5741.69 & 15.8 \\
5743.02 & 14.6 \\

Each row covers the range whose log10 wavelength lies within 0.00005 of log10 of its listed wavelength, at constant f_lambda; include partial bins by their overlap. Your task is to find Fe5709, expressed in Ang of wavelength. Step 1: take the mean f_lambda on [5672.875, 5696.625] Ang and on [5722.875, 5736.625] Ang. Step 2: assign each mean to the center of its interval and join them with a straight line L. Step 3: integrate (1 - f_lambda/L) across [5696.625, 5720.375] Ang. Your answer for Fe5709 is 0.9 Ang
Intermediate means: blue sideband 15.5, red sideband 16.2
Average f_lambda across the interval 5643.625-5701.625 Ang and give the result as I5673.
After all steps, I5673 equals 15.2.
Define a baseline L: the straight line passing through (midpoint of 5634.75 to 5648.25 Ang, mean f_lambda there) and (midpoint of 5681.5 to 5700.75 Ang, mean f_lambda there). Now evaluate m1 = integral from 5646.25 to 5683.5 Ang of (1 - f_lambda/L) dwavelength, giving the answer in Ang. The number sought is 0.5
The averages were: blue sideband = 14.7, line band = 15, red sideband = 15.7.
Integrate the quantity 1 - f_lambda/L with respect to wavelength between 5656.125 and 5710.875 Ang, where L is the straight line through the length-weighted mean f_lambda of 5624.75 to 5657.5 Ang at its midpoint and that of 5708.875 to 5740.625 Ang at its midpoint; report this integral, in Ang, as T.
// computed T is 1.1 Ang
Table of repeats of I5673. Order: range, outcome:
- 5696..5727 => 15.5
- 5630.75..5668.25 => 14.8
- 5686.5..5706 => 15.6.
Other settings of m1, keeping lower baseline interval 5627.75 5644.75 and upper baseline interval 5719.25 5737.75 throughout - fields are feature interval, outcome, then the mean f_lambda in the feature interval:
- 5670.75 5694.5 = 0.1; 15.4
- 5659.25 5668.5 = 0.1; 15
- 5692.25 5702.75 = 0.2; 15.4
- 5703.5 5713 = 0.7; 14.8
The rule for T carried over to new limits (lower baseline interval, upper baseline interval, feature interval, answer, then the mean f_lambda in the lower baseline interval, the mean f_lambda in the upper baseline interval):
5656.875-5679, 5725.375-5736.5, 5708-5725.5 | 0.1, 14.9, 16.2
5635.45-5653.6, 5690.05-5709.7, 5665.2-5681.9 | 0.0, 14.9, 15.2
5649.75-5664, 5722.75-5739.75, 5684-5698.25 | -0.4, 14.8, 16.3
